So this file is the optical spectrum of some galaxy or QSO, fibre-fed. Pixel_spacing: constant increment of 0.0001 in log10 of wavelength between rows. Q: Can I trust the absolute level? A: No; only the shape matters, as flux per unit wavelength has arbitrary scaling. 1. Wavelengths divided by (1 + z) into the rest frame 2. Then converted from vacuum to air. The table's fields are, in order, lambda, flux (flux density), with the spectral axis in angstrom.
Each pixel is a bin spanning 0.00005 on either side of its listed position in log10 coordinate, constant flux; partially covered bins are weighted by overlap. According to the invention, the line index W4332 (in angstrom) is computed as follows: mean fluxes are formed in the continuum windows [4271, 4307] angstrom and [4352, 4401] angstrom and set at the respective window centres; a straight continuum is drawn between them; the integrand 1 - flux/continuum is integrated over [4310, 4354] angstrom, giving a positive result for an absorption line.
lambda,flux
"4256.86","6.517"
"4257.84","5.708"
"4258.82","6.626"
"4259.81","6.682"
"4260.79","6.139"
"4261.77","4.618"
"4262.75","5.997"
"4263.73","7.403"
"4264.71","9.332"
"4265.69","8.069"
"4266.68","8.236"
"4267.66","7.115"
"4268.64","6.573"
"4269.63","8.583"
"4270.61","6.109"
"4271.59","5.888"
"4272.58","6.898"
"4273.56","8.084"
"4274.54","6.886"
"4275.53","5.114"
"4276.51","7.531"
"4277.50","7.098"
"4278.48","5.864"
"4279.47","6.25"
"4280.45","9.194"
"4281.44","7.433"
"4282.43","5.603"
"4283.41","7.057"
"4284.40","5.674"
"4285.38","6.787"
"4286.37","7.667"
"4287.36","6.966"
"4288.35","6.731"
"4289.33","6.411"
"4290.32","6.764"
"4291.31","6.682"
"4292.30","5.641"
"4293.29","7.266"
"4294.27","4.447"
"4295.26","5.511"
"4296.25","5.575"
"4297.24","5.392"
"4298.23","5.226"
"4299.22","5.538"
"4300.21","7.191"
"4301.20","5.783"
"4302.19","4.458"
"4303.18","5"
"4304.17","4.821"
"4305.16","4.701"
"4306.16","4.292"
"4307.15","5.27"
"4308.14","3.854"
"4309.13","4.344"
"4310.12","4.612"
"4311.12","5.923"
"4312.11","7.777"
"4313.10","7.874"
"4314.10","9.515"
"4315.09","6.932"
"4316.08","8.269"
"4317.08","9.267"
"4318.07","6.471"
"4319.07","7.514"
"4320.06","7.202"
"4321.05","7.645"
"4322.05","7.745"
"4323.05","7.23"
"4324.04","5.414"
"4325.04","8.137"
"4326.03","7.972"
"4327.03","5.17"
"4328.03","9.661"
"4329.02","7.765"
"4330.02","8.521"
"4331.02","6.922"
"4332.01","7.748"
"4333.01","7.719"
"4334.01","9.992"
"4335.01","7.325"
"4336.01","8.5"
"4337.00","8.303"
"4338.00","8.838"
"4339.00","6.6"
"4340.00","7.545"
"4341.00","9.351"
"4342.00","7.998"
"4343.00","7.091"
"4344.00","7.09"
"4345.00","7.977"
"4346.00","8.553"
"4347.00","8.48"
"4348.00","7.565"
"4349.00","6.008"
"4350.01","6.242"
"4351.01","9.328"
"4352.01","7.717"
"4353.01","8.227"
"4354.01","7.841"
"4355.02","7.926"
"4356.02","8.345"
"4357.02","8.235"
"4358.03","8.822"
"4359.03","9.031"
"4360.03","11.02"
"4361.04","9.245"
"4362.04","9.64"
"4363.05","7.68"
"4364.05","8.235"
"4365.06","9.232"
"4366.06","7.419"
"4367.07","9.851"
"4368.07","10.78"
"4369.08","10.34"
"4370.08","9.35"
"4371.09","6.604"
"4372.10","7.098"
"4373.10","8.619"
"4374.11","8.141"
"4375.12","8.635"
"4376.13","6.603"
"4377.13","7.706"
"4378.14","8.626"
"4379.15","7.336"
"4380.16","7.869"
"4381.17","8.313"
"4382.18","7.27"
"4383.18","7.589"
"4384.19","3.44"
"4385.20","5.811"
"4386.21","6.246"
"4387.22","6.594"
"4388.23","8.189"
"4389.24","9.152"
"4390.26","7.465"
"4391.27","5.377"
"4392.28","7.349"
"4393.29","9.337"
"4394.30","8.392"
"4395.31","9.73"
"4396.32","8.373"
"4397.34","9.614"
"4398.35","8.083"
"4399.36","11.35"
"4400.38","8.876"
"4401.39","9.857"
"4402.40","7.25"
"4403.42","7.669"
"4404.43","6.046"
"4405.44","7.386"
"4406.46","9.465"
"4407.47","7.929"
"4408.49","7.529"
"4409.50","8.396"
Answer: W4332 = -3.2 angstrom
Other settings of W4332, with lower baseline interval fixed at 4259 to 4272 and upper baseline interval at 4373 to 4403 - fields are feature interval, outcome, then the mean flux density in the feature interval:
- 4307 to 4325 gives 1.15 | 6.89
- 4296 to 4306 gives 2.64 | 5.32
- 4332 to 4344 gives -0.86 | 8.05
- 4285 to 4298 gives 1.63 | 6.27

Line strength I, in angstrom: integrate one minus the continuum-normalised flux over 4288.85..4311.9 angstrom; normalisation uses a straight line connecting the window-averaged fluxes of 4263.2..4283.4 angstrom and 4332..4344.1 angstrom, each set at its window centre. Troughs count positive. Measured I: 6.3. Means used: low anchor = 7.16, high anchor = 8.05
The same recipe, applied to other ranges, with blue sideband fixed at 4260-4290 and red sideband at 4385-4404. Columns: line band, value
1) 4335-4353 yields -0.5 angstrom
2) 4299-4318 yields 3.1 angstrom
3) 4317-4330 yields -0.1 angstrom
